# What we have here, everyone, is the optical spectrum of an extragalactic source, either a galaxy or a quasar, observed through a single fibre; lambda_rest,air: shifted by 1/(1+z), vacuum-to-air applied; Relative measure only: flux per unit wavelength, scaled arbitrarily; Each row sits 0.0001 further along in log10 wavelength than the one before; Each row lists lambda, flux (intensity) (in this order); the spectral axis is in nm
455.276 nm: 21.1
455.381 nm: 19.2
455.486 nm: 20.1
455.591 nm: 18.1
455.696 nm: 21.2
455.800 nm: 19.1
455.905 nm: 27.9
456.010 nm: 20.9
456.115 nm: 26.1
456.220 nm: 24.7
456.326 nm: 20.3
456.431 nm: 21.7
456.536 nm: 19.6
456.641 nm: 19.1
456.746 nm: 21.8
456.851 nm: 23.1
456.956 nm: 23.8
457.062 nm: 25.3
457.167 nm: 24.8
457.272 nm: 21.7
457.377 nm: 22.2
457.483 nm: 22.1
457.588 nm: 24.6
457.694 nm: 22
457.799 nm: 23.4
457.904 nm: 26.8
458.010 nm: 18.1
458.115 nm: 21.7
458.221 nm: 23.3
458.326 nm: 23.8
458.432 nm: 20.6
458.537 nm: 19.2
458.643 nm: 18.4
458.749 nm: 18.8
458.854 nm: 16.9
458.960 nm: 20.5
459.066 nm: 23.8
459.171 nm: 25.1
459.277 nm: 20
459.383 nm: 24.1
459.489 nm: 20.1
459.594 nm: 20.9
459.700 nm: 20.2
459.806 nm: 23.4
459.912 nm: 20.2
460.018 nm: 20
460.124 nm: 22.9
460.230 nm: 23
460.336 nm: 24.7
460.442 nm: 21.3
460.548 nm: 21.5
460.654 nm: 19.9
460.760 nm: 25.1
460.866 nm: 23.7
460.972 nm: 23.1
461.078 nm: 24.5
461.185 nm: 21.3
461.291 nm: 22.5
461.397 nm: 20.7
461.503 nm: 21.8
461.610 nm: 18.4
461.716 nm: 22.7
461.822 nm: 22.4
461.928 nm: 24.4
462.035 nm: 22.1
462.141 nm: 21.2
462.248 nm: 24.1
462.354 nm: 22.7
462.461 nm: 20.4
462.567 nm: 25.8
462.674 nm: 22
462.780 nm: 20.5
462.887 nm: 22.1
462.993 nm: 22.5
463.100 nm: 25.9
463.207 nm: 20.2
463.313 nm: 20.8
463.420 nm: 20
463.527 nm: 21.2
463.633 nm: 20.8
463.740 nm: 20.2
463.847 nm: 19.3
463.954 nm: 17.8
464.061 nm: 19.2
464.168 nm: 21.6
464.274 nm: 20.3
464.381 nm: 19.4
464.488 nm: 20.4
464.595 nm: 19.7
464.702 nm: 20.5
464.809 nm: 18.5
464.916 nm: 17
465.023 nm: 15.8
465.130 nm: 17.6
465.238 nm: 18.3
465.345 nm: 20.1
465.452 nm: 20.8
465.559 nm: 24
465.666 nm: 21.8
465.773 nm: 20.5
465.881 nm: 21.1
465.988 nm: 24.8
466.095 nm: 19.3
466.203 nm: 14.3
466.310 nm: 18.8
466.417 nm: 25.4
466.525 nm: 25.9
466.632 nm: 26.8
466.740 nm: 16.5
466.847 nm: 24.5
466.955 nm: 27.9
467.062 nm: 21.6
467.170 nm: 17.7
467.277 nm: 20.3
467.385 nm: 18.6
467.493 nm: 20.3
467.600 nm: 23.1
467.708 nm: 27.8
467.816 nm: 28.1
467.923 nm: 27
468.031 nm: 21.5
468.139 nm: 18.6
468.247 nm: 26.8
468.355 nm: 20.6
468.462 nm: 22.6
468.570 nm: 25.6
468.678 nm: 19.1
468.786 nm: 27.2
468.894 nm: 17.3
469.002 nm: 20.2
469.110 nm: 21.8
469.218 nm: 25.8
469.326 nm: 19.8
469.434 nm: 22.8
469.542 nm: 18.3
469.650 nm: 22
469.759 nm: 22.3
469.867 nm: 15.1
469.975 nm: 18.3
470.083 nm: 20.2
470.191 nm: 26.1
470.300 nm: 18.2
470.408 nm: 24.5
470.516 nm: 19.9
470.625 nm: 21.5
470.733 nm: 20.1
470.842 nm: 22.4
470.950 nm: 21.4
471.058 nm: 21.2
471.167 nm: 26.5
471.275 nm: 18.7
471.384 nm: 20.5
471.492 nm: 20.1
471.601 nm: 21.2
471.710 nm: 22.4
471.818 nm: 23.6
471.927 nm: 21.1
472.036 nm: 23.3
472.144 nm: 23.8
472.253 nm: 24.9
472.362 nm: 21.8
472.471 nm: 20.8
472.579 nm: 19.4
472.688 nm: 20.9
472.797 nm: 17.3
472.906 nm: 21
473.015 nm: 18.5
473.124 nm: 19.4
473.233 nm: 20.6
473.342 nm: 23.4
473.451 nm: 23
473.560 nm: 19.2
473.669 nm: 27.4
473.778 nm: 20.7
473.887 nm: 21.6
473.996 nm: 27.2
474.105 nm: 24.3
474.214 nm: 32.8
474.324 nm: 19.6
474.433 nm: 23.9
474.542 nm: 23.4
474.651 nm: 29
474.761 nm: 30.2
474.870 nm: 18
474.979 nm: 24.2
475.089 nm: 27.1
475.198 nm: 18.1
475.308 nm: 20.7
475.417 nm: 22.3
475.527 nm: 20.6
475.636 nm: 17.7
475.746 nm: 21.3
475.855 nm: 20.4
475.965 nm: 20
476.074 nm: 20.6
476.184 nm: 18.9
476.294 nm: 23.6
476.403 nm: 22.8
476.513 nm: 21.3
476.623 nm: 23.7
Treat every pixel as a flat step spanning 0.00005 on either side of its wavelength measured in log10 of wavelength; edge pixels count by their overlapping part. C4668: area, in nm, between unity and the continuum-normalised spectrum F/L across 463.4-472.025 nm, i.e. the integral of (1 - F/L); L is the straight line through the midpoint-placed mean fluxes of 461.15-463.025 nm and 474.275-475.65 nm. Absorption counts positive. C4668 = 0.447 nm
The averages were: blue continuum 22.1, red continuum 22.8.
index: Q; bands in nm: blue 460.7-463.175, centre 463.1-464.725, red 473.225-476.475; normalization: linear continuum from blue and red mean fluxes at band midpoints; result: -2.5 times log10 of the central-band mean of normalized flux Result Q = 0.12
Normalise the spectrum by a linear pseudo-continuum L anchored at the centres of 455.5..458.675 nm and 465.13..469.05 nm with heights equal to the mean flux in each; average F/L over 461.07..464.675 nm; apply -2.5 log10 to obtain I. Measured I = 0.035 mag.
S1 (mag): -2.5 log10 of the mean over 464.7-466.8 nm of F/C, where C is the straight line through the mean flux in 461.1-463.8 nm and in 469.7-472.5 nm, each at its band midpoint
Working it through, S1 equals 0.070 mag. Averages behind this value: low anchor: 21.9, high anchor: 21.5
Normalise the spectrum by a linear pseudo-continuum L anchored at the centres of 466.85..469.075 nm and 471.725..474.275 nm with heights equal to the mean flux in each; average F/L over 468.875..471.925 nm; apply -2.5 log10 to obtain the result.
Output 0.07 mag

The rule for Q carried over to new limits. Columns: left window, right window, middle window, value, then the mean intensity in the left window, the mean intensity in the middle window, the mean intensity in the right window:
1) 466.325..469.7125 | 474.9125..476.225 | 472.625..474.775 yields -0.08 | 22.6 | 23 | 21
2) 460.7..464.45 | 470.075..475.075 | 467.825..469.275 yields -0.03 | 21.7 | 22.8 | 22.4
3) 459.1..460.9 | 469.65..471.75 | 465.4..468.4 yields -0.04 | 22.1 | 22.3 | 21.1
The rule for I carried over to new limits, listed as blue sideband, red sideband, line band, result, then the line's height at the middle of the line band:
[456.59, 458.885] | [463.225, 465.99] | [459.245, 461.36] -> -0.047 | 21.2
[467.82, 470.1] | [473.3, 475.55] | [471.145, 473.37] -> 0.080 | 22.9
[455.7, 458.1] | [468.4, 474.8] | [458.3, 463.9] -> 0.038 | 22.5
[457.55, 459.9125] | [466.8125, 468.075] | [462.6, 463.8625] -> 0.049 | 22.4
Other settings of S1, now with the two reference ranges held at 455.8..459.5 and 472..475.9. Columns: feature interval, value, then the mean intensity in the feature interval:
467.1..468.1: -0.014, 22.6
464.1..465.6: 0.143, 19.5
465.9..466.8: 0.040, 21.5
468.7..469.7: 0.037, 21.6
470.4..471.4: 0.040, 21.6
